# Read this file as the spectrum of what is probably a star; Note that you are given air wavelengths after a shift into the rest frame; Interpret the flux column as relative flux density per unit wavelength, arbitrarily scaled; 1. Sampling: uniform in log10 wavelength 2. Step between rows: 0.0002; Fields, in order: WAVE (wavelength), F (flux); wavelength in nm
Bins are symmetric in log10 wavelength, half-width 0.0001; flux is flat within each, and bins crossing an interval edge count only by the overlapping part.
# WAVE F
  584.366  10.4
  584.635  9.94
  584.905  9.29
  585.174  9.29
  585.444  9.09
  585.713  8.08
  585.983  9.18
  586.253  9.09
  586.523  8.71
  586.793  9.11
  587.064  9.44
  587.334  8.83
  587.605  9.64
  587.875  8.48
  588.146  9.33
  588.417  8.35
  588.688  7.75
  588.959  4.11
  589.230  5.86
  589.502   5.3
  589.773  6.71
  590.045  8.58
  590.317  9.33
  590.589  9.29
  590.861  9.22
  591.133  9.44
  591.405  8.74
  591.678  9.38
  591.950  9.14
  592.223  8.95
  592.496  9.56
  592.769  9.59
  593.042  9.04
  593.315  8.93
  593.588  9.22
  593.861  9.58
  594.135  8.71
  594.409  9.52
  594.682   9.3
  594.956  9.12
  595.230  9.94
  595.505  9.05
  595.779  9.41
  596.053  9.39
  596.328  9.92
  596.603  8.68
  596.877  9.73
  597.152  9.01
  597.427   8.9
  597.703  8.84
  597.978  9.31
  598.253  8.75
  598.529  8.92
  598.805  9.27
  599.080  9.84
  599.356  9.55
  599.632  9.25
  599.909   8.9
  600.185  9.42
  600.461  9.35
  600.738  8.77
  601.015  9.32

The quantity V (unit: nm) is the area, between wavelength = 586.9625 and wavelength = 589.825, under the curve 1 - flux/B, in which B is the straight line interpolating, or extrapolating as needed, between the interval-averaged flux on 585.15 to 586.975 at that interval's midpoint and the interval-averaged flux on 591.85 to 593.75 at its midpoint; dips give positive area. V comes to 0.44 nm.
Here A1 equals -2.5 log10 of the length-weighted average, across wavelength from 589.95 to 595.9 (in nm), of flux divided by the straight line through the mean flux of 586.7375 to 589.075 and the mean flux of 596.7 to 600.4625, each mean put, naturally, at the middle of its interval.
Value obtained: -0.06 mag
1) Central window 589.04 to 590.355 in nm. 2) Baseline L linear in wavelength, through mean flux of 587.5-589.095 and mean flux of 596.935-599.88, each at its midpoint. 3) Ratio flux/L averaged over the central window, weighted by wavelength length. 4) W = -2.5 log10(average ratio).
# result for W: 0.18 mag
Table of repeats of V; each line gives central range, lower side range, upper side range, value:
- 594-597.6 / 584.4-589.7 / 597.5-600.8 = -0.128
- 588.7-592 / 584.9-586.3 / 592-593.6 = 0.450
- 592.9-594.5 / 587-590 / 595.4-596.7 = -0.068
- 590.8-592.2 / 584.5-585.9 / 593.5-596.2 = 0.015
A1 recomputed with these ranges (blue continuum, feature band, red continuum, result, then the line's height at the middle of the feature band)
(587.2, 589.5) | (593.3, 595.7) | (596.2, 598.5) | -0.08 mag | 8.66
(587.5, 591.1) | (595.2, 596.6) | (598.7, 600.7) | -0.07 mag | 8.81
